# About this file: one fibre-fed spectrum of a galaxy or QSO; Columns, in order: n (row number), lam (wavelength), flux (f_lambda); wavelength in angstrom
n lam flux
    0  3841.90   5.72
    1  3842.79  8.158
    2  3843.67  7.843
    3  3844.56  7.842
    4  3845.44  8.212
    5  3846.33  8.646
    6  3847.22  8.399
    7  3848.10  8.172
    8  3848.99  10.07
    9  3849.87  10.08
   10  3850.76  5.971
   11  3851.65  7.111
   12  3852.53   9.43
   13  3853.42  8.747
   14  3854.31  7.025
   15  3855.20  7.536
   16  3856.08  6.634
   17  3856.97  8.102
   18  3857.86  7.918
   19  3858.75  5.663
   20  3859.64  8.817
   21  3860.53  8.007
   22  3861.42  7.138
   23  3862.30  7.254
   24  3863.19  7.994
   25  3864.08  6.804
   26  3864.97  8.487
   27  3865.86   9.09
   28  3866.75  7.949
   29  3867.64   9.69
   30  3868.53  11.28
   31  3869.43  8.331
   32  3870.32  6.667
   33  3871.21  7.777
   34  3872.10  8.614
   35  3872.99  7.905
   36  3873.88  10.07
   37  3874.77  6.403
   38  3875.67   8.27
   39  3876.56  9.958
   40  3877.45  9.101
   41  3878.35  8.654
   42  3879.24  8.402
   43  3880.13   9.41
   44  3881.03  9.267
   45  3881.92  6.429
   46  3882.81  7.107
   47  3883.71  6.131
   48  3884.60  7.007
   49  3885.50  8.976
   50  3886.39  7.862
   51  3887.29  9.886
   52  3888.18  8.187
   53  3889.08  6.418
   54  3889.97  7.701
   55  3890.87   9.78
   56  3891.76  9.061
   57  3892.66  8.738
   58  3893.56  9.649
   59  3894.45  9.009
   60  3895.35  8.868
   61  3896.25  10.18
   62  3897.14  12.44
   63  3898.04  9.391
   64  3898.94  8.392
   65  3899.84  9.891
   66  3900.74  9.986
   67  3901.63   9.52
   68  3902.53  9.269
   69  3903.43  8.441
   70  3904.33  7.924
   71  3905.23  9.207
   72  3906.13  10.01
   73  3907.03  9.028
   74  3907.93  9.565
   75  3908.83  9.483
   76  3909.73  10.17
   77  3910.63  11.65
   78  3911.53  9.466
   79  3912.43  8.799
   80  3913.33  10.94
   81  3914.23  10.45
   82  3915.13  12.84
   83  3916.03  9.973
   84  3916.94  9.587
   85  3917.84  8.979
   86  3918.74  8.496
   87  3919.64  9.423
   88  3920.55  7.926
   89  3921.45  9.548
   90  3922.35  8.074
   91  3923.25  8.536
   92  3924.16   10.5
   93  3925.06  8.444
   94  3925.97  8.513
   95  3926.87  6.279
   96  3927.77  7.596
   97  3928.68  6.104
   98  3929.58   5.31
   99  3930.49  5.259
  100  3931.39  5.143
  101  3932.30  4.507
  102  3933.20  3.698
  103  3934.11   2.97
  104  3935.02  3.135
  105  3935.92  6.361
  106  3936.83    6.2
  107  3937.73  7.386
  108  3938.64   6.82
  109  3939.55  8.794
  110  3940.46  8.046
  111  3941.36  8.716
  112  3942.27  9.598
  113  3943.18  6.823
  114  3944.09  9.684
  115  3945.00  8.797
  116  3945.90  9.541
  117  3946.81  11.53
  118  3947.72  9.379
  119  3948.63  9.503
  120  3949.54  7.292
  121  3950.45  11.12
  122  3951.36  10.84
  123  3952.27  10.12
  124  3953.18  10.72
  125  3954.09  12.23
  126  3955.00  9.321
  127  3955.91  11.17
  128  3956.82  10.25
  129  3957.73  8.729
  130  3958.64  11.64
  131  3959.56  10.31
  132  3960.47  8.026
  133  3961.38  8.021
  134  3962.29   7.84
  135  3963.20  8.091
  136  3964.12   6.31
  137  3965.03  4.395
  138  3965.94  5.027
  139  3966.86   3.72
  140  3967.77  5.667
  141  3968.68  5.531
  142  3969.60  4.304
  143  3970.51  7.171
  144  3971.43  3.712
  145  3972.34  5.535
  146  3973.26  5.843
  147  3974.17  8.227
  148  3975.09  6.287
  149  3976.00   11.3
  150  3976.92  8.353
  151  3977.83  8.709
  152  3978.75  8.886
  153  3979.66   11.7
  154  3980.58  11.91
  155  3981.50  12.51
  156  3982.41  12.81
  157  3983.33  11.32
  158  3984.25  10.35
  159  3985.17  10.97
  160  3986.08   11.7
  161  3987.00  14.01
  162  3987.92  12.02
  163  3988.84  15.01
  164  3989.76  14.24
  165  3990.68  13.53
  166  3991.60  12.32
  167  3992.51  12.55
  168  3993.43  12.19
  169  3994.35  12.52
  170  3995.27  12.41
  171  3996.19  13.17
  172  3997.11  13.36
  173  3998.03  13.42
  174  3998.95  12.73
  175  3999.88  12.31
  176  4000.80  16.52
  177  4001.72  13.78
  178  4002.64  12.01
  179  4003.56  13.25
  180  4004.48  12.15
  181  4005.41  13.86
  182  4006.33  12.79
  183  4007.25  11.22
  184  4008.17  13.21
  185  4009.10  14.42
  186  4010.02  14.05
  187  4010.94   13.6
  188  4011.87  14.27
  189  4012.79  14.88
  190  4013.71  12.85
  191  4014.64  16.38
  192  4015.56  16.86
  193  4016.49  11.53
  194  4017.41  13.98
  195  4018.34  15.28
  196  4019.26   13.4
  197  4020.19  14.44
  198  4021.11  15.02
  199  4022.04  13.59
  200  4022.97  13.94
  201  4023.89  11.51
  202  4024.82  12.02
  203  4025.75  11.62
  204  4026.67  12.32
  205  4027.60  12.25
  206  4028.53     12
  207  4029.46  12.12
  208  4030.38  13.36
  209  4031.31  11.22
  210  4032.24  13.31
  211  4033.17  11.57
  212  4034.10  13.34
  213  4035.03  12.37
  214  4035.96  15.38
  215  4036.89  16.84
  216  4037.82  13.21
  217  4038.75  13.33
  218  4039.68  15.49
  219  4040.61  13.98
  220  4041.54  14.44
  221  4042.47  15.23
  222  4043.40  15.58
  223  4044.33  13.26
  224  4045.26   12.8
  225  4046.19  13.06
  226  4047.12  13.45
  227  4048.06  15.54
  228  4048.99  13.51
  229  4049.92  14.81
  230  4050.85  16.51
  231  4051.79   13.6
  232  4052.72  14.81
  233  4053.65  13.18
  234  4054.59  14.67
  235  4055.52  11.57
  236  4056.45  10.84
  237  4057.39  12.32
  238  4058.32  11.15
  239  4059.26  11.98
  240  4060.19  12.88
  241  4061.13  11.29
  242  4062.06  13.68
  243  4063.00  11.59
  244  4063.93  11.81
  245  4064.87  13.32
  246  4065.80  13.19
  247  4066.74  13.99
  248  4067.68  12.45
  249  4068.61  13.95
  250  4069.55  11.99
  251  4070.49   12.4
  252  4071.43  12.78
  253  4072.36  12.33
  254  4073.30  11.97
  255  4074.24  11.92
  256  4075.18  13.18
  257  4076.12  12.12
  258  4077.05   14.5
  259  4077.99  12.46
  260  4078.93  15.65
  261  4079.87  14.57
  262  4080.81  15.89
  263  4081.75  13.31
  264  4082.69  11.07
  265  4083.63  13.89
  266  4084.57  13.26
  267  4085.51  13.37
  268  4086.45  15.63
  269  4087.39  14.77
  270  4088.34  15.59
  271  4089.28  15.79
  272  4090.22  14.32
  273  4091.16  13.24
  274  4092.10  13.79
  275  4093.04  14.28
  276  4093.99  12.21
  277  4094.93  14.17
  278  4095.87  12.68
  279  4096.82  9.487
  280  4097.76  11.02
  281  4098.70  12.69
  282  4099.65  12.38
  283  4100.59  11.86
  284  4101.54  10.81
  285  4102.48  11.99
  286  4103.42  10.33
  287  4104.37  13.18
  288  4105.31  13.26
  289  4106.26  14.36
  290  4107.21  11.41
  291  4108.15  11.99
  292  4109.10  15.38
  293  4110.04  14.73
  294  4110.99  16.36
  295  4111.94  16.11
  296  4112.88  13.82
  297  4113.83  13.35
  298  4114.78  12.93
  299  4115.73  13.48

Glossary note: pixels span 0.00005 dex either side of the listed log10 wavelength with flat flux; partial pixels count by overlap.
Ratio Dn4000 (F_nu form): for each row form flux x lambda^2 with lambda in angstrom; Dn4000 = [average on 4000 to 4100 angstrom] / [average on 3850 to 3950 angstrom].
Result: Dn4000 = 1.7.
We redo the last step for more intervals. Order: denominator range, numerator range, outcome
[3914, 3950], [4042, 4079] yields 1.78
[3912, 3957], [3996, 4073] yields 1.67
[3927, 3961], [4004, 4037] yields 1.70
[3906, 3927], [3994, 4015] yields 1.48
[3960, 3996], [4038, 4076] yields 1.46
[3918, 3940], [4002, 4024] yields 2.08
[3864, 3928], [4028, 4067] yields 1.61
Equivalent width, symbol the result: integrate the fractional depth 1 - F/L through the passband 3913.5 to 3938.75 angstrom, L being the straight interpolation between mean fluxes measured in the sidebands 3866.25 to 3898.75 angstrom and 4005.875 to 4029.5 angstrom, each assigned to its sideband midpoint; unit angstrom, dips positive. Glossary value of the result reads 6.6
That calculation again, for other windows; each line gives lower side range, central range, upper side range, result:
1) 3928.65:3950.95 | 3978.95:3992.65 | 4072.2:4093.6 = -4.4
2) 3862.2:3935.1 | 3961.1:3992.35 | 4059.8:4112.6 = 4.2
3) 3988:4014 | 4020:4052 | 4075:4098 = -0.4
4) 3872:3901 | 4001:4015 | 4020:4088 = -1.7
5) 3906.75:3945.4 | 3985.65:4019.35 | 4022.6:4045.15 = -4.8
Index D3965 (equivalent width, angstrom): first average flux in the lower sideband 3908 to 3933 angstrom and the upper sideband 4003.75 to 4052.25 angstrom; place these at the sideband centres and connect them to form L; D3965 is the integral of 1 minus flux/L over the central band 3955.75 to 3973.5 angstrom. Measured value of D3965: 6.0 angstrom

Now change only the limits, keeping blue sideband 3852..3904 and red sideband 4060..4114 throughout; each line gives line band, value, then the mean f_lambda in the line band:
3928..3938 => 4.7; 5.11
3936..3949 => 1.8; 8.56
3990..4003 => -2.3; 13.1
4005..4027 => -3.9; 13.6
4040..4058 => -2.2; 13.8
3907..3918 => -1.1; 10.1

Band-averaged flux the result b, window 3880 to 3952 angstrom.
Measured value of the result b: 8.51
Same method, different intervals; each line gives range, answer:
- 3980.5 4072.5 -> 13.2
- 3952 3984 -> 8.45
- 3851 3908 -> 8.48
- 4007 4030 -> 13.5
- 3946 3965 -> 9.5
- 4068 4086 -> 13.2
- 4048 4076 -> 12.9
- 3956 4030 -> 11.3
